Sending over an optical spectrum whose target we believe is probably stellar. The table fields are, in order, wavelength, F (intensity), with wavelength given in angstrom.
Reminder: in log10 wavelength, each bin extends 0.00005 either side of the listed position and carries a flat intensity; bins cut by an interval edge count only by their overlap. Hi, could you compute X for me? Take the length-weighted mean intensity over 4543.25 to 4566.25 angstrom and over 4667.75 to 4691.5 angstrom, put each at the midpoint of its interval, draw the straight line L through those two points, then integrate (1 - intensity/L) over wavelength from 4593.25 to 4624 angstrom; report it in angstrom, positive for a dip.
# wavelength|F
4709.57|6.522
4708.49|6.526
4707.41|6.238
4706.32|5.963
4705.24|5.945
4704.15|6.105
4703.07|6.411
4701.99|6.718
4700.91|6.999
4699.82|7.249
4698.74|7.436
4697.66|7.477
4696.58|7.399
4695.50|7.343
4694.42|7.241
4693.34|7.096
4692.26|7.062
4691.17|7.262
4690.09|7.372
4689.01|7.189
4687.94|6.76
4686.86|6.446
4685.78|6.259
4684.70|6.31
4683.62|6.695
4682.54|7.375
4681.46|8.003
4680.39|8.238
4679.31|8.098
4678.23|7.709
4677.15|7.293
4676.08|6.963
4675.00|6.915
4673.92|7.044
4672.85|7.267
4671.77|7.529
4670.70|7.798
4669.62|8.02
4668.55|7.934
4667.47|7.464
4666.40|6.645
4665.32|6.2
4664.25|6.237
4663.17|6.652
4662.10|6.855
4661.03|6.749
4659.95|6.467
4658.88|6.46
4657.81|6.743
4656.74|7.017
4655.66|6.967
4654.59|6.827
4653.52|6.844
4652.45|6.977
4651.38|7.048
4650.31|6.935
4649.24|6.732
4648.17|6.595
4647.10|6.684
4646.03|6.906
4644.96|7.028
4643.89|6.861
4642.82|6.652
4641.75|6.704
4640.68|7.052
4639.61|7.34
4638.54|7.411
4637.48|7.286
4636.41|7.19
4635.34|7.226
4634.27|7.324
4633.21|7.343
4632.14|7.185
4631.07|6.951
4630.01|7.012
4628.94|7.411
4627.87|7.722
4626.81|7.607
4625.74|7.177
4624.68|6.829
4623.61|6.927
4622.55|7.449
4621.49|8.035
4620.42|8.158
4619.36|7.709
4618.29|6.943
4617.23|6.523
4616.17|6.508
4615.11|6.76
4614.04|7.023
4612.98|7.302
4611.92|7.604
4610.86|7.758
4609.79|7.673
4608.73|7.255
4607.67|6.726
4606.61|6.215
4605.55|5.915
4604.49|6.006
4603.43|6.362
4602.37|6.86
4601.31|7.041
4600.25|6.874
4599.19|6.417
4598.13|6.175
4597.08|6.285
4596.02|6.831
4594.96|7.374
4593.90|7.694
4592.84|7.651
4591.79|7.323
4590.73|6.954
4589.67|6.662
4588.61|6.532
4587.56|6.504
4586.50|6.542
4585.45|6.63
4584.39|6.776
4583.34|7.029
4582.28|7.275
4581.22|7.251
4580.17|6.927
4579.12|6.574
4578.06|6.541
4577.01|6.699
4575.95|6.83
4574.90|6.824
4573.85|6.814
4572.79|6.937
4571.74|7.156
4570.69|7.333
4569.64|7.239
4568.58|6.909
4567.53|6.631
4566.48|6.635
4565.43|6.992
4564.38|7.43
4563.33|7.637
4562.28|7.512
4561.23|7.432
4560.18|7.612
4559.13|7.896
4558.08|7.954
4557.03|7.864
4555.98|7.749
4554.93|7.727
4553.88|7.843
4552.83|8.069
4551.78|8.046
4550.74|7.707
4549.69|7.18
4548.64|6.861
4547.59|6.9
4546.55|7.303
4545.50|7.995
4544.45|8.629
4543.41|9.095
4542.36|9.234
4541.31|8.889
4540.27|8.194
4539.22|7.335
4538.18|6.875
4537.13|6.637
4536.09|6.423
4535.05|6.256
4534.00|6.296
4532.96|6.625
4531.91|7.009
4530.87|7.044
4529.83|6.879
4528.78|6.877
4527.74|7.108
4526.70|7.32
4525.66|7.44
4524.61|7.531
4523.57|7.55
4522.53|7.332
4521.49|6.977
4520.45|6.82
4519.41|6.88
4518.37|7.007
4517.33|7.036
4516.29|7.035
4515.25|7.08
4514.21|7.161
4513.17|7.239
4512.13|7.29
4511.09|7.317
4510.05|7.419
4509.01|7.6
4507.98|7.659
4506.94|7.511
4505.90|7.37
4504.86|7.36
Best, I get 2.1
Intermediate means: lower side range 7.67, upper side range 7.3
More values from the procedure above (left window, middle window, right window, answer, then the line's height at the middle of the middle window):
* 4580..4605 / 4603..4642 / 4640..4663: -1.75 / 6.82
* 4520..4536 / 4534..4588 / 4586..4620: -2.87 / 6.94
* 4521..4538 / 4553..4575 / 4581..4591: -1.62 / 6.86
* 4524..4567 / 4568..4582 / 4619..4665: 0.78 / 7.34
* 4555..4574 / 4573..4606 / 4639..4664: 1.87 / 7.19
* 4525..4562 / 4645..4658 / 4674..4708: 0.51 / 7.14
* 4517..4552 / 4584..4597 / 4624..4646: 0.53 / 7.23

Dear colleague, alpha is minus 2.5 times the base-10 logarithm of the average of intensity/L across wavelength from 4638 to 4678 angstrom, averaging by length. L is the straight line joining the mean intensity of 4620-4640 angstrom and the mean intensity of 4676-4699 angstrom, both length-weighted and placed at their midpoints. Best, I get 0.05 mag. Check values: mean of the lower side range 7.34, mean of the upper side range 7.23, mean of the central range 6.97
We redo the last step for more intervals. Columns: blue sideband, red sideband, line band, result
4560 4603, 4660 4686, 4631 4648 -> 0.005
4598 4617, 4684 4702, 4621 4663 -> -0.020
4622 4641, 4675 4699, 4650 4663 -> 0.064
